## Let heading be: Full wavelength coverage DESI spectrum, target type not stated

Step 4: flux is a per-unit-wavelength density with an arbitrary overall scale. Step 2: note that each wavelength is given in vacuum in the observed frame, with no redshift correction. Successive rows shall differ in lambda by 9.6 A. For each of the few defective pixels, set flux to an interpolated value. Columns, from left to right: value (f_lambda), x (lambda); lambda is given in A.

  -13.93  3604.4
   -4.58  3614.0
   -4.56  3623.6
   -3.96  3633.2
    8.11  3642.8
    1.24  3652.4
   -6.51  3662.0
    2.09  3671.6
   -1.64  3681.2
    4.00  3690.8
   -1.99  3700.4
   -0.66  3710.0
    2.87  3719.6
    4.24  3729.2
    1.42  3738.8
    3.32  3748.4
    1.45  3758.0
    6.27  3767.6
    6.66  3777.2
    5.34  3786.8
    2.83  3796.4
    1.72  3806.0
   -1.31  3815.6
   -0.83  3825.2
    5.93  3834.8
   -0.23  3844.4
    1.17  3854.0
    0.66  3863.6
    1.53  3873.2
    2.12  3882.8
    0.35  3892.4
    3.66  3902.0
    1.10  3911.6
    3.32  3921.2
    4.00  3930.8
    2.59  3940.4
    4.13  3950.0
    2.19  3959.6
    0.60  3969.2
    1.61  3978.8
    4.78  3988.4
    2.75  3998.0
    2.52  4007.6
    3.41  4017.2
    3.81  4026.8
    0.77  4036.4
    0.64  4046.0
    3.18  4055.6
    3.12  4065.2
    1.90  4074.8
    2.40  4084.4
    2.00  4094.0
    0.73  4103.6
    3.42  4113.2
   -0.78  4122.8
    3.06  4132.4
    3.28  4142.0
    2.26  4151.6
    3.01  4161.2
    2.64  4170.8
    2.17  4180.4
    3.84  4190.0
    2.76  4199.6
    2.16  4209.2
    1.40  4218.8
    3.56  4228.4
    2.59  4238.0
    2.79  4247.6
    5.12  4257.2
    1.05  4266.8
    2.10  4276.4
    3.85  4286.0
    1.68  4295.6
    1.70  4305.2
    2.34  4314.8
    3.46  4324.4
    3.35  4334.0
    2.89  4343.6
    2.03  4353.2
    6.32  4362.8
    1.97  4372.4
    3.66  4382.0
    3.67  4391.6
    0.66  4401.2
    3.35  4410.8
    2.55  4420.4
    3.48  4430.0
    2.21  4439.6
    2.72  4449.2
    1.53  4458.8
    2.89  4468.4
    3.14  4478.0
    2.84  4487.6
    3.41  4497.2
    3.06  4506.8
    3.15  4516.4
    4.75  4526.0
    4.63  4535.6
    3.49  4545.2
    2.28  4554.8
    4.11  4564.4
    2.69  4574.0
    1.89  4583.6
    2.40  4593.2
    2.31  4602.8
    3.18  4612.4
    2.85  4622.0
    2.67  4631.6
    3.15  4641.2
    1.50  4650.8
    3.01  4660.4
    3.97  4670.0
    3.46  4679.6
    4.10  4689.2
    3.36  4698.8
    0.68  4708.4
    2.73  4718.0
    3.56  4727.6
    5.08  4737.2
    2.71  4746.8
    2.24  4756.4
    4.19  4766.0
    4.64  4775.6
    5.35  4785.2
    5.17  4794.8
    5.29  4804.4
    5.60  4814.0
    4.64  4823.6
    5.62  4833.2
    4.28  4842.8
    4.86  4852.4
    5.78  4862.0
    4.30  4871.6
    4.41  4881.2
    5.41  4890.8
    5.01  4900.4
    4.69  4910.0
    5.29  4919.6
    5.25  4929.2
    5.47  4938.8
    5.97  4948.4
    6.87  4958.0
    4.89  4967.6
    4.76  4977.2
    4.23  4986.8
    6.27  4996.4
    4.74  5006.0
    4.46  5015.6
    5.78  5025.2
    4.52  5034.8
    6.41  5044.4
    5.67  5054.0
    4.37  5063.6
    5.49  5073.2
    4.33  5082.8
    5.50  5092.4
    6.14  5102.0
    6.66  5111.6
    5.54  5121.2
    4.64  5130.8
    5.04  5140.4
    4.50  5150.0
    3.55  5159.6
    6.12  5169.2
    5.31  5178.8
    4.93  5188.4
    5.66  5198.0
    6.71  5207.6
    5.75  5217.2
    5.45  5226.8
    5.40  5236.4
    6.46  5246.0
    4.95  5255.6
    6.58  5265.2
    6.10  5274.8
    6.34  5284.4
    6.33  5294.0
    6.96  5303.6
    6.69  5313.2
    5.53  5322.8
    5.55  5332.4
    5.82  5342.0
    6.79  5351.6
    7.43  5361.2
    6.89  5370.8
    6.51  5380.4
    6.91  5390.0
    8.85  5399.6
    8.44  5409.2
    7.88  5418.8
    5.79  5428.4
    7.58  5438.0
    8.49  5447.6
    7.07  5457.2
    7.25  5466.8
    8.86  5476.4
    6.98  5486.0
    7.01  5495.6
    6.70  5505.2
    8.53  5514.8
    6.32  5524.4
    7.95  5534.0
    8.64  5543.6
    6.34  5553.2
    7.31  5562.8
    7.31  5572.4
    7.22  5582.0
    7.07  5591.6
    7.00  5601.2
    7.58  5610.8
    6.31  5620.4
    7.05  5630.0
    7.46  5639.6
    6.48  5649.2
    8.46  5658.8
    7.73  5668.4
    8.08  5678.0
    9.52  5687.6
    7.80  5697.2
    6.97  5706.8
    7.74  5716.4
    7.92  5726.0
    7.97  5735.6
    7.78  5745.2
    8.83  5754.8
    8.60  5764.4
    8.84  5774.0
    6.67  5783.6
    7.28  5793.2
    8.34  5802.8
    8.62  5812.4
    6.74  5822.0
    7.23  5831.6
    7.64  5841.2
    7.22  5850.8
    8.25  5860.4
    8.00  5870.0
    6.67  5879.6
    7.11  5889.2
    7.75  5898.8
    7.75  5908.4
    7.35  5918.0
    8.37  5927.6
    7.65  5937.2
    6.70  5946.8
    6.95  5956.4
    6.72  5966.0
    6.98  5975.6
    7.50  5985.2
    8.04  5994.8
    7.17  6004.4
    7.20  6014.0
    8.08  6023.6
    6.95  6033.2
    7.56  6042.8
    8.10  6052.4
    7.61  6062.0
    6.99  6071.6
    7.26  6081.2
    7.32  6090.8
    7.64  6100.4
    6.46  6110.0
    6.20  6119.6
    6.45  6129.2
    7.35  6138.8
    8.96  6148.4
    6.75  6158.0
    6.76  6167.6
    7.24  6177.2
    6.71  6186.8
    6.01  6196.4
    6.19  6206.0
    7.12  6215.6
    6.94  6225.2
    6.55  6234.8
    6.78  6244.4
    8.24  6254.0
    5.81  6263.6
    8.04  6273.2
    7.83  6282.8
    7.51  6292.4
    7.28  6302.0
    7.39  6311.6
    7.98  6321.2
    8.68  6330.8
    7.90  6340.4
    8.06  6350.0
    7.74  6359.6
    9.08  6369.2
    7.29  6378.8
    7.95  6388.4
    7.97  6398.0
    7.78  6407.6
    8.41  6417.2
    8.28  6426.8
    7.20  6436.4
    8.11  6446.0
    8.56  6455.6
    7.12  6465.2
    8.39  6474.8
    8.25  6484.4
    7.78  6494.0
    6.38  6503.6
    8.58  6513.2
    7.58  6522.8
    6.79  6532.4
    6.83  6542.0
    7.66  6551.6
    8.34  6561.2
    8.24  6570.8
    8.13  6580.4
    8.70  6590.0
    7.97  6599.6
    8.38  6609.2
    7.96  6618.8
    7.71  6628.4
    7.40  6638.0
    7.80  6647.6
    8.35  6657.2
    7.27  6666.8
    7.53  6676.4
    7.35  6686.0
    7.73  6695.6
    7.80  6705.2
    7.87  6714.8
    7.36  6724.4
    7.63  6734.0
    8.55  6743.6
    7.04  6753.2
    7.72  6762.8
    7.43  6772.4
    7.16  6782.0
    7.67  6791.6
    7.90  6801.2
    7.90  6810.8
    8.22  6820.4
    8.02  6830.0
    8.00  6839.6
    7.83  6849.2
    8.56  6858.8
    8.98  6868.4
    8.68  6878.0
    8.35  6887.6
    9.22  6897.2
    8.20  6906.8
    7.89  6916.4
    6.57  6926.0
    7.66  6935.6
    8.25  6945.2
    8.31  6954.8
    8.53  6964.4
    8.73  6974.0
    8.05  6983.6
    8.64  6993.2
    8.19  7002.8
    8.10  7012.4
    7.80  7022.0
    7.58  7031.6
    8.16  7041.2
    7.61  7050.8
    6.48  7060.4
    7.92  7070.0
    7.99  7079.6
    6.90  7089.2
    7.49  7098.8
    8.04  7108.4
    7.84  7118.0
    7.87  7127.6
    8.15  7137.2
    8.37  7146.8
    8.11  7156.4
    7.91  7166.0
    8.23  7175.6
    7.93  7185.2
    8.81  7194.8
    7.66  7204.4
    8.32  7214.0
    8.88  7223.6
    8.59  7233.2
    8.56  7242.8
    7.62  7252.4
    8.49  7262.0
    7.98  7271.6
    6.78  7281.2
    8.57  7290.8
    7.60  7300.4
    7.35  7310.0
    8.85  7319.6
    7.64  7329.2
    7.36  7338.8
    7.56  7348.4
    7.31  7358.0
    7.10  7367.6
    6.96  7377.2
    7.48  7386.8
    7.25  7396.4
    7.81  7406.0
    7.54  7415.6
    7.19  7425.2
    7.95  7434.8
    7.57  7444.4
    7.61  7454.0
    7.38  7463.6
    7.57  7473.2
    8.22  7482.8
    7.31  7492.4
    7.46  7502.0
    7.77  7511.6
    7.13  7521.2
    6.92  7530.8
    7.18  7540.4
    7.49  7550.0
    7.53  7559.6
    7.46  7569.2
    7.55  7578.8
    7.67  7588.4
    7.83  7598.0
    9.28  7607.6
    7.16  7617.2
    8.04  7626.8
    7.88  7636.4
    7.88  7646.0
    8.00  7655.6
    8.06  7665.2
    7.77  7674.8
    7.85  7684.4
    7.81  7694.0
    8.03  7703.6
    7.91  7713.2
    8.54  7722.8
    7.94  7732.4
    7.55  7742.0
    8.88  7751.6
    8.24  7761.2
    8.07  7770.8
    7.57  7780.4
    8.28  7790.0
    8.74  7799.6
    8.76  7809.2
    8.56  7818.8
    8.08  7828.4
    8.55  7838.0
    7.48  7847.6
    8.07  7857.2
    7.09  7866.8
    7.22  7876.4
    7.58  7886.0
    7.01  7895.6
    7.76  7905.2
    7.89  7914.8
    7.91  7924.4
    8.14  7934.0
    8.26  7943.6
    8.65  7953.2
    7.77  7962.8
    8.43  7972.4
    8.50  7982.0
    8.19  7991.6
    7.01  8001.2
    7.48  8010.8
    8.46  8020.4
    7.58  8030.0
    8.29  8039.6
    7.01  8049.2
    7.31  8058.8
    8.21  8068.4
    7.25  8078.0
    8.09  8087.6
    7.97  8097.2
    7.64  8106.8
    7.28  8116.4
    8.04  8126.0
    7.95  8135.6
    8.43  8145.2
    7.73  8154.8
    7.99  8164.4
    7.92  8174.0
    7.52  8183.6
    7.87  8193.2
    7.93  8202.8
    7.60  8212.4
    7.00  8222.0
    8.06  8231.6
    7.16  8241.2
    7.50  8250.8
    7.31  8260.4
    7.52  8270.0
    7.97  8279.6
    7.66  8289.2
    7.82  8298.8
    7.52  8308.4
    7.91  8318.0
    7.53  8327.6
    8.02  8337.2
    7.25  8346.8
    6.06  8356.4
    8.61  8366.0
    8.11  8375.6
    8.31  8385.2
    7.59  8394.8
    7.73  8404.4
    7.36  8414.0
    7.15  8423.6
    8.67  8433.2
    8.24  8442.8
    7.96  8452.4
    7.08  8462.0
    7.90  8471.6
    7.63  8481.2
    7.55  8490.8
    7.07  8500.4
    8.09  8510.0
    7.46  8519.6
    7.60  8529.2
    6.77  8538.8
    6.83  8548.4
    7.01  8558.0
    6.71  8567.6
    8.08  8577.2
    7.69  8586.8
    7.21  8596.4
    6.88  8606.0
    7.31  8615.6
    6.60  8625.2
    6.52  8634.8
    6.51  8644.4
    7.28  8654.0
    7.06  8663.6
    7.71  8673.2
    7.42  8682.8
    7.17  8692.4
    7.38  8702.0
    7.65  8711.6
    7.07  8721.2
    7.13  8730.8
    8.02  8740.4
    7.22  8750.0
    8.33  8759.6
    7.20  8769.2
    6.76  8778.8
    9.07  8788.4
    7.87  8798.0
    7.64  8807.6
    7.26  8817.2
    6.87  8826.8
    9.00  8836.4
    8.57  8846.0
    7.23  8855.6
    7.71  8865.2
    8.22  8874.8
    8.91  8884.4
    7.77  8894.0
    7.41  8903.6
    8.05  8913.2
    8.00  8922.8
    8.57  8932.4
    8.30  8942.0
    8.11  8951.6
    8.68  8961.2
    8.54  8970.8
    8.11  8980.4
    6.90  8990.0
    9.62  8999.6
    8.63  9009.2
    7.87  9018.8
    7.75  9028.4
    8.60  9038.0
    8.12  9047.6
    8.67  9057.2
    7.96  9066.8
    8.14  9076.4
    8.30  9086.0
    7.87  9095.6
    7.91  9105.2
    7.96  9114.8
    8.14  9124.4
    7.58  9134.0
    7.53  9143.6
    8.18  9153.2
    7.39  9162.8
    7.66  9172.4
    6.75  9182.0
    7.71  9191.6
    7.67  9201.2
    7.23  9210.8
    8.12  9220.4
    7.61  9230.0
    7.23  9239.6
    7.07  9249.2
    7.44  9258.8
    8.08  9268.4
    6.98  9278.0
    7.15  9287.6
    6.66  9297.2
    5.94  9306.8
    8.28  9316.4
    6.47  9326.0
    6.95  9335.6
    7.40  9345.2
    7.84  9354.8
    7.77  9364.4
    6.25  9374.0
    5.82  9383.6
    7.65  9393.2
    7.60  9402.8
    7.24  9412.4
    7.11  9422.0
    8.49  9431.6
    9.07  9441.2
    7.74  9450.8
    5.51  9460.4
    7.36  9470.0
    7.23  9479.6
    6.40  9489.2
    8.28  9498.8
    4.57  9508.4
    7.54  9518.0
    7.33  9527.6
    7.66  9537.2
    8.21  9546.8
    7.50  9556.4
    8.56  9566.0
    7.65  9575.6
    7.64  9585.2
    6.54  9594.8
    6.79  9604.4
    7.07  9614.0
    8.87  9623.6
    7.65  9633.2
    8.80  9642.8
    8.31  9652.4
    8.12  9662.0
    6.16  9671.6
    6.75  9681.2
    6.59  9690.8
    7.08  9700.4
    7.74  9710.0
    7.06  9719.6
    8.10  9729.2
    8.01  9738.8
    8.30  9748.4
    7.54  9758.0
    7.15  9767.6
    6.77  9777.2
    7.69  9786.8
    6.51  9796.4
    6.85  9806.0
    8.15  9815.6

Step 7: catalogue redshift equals 0.197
